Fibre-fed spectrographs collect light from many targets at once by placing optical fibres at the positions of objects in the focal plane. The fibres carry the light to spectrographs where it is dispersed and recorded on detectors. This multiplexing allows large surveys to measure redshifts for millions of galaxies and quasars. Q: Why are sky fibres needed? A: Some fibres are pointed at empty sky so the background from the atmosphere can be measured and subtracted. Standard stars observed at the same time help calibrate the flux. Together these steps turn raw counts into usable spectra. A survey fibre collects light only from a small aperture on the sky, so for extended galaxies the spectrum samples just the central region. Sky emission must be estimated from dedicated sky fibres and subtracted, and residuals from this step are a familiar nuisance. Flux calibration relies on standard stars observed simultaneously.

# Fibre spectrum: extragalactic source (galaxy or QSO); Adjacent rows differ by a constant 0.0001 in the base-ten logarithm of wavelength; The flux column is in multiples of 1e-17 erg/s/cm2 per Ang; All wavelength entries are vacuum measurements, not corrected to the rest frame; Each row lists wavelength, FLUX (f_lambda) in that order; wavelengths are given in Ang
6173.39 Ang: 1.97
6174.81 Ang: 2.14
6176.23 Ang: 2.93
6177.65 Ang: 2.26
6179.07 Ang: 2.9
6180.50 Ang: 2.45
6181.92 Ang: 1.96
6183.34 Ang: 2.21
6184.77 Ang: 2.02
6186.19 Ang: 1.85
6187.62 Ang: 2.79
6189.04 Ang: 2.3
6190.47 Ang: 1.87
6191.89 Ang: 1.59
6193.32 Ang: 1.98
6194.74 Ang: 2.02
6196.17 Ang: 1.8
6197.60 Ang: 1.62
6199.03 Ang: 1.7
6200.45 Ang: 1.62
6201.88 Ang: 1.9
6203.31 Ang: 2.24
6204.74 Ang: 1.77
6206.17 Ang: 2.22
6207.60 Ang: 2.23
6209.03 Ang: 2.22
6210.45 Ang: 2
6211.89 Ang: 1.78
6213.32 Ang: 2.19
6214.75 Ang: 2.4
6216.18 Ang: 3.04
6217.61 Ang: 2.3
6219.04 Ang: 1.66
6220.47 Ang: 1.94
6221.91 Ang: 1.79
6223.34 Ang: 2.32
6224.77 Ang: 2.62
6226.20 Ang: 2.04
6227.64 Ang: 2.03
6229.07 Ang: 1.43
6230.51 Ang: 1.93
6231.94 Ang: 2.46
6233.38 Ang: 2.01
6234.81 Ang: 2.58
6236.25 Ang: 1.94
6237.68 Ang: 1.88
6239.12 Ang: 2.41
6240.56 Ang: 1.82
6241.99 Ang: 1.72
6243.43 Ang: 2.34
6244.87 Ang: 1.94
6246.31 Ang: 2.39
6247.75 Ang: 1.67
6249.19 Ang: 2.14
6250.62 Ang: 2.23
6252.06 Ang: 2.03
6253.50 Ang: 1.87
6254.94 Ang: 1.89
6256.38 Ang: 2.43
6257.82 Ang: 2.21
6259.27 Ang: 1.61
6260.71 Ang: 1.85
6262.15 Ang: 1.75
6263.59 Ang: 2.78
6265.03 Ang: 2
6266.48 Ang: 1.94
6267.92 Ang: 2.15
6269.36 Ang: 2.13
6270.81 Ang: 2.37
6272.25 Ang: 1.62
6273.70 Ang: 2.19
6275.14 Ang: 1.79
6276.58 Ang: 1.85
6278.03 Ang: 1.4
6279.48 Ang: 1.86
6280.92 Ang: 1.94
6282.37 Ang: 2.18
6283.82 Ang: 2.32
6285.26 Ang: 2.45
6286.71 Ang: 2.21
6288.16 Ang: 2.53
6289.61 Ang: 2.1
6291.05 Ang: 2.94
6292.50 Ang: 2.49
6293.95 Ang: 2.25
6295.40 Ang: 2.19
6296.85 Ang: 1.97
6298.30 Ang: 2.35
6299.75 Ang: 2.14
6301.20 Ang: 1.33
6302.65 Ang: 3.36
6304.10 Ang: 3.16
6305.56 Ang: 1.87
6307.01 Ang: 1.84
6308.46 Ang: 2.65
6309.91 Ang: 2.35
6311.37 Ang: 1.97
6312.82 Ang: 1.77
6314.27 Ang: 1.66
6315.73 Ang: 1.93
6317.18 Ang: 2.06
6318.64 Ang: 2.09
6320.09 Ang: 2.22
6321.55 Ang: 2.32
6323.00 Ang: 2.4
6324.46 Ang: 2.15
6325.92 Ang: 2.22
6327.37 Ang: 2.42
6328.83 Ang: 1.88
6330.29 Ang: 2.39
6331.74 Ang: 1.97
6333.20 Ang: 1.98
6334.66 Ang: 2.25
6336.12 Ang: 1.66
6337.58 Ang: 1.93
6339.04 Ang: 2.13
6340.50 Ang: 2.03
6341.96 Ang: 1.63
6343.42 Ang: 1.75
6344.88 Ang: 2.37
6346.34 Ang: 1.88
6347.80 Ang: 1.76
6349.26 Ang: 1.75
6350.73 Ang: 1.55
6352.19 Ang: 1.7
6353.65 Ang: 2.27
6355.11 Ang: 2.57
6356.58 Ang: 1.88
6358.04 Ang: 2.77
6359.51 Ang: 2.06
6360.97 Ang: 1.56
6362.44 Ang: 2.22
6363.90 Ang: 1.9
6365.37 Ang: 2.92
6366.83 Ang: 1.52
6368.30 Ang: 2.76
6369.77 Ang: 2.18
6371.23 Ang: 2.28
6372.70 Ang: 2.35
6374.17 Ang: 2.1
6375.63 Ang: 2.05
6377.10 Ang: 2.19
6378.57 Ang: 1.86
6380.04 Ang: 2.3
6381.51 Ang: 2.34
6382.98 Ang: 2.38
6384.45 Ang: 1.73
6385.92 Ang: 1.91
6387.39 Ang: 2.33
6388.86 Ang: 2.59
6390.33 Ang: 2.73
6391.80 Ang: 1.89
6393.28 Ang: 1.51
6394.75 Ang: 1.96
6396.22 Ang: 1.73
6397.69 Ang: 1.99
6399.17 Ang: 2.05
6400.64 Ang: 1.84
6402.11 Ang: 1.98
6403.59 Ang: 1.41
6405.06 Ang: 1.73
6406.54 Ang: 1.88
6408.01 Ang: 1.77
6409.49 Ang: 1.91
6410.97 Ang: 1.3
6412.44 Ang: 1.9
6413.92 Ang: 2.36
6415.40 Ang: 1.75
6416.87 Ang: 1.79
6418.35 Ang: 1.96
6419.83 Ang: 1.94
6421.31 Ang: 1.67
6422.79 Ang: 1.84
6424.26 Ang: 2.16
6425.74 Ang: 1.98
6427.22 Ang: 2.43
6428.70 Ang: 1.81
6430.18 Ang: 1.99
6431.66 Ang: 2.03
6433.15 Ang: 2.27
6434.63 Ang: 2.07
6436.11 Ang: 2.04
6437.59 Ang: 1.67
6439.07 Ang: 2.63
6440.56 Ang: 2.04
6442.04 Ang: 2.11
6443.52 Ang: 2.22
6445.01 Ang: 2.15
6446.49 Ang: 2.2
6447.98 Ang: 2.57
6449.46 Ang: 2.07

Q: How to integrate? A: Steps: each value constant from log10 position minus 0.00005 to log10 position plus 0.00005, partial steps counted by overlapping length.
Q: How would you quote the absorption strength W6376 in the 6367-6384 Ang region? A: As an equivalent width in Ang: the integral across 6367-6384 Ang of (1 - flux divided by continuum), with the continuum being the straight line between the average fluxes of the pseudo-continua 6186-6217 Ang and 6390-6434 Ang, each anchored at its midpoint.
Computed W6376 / -2.5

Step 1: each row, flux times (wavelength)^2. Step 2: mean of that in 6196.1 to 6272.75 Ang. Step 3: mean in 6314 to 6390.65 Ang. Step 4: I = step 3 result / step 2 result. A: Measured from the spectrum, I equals 1.06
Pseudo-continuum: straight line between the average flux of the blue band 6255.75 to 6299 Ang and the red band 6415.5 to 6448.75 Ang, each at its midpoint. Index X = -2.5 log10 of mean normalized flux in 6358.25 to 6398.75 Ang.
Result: -0.02 mag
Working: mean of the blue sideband 2.13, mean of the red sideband 2.07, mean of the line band 2.13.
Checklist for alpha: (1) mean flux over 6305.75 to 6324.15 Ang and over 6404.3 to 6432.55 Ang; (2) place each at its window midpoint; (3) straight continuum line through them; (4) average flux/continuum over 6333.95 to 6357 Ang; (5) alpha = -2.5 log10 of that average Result 0.05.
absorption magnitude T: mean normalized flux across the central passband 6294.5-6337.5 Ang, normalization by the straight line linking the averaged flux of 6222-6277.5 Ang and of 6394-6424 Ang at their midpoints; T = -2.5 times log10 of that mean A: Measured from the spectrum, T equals -0.10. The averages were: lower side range 2.06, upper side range 1.84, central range 2.15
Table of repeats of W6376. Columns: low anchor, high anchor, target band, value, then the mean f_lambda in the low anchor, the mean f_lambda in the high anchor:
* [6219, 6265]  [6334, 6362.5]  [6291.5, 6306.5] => -2.2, 2.06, 1.98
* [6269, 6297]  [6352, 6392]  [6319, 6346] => 1.0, 2.14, 2.2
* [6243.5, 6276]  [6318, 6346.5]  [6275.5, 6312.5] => -2.7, 2.05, 2.09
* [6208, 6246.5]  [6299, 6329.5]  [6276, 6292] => -0.1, 2.12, 2.18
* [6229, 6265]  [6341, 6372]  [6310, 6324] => 0.0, 2.06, 2.06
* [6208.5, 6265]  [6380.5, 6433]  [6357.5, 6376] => -1.9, 2.09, 1.96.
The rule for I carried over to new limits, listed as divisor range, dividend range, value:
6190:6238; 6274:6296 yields 1.09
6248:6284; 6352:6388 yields 1.12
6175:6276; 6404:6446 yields 1.01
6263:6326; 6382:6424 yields 0.92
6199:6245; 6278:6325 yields 1.09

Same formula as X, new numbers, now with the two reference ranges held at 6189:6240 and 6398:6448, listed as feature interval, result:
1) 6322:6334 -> -0.09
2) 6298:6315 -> -0.10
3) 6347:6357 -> 0.04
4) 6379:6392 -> -0.13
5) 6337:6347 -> 0.02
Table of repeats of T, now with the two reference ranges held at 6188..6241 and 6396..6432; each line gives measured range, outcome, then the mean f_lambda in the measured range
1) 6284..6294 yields -0.22 mag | 2.43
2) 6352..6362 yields -0.11 mag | 2.14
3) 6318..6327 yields -0.14 mag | 2.24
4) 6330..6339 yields -0.04 mag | 2.02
